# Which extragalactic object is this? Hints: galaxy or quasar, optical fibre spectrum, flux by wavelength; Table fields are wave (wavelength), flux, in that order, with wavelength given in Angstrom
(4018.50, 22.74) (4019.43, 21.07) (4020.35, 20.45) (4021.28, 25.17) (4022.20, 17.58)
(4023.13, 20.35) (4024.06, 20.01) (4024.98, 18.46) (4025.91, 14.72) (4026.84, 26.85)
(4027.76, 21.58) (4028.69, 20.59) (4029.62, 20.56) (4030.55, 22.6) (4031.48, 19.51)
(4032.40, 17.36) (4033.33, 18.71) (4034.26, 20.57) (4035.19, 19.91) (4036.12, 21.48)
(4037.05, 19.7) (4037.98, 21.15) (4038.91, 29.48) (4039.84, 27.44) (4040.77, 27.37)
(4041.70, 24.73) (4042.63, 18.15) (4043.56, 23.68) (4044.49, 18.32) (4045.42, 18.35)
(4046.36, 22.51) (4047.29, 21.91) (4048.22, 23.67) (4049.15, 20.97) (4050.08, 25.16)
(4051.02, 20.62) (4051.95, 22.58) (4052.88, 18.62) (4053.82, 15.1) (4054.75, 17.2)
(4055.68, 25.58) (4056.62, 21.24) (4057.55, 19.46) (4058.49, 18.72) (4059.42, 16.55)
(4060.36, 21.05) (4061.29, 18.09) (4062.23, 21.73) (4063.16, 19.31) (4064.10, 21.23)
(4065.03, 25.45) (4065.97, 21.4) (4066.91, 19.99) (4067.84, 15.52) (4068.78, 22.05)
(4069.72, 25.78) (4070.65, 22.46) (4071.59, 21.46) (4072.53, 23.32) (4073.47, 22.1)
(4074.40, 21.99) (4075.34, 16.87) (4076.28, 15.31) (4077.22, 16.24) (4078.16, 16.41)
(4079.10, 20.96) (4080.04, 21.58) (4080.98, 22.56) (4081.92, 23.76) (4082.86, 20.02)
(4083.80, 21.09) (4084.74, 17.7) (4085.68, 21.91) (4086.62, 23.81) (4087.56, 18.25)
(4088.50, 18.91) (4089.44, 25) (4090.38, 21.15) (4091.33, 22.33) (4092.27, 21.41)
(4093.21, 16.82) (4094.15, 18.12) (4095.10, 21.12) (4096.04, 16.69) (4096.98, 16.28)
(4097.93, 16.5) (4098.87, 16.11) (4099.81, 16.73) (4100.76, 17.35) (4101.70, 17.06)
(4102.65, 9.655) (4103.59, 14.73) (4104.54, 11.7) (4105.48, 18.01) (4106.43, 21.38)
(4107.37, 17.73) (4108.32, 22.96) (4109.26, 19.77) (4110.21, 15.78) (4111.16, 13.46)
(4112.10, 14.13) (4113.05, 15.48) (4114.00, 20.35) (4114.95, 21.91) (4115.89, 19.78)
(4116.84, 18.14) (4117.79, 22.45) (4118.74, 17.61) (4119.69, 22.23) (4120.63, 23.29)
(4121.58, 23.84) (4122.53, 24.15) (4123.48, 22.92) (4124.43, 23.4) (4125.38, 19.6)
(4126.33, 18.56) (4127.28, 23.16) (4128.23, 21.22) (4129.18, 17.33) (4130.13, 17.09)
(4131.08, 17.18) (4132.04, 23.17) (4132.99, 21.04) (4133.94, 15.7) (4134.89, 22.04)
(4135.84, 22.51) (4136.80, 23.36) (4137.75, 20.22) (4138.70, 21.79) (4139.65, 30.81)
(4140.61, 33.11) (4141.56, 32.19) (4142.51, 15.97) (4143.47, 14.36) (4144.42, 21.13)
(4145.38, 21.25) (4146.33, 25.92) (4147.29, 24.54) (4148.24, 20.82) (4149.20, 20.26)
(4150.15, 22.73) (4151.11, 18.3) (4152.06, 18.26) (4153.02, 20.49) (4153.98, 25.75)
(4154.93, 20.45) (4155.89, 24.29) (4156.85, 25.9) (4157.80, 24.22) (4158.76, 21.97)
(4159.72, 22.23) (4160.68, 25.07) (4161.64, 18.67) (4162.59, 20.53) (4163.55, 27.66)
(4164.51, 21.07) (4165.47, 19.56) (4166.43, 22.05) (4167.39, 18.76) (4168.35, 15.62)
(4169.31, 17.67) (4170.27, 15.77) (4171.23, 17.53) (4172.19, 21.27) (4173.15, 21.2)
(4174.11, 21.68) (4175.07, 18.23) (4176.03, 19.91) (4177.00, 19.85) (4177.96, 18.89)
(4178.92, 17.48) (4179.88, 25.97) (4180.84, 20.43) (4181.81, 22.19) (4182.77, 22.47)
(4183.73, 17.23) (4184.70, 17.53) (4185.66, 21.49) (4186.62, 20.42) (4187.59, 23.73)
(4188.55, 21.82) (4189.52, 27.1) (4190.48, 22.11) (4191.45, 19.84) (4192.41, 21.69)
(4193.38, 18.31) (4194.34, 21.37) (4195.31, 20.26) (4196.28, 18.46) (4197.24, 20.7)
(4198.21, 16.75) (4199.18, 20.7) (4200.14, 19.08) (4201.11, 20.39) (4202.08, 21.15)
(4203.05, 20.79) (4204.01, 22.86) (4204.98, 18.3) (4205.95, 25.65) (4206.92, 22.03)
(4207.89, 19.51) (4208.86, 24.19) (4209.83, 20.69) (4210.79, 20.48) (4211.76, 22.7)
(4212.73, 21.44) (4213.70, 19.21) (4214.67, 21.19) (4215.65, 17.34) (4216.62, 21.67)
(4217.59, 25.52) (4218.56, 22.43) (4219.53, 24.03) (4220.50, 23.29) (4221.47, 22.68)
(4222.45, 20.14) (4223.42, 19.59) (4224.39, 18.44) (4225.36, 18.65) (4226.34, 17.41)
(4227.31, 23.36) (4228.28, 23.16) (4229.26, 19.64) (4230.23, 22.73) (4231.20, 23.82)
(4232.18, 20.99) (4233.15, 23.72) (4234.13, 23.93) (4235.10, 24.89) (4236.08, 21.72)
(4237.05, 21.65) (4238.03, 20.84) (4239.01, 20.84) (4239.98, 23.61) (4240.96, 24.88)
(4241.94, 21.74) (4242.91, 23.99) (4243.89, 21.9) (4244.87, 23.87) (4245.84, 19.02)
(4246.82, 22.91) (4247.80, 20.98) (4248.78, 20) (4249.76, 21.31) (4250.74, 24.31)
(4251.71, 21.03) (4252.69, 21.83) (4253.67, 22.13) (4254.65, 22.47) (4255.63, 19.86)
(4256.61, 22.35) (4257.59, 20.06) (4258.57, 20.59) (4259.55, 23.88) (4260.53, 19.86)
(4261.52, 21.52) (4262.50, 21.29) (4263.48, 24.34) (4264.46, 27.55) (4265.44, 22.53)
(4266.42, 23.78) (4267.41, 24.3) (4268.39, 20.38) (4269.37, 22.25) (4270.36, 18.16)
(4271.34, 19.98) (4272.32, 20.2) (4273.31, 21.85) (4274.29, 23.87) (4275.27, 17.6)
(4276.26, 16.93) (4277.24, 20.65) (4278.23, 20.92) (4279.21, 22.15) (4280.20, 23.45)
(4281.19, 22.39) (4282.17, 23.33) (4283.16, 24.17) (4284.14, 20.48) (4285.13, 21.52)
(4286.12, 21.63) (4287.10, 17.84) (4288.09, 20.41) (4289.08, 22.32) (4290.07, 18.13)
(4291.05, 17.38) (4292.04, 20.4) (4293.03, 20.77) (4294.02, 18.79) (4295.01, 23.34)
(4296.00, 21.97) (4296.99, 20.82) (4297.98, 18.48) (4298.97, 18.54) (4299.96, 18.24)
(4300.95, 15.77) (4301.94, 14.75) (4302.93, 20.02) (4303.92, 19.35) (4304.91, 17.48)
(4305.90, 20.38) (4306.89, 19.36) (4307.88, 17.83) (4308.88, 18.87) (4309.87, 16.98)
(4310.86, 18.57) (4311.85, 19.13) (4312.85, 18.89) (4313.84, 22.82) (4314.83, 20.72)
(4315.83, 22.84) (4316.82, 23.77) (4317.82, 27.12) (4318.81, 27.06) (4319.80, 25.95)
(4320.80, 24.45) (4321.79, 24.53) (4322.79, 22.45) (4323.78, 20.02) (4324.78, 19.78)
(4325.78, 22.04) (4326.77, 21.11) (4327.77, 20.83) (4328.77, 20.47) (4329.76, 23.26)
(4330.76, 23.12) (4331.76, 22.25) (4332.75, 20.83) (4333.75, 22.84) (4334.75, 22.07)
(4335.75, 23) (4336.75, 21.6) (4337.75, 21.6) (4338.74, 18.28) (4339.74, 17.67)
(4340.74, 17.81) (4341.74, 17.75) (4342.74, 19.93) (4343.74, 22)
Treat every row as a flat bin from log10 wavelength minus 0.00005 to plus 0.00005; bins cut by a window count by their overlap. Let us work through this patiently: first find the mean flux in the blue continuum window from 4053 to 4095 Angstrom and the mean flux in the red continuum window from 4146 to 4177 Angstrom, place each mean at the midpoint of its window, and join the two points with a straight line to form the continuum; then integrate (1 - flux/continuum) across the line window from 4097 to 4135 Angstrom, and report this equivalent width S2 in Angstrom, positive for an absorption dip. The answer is 3.6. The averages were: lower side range 20.4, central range 18.8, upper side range 21.1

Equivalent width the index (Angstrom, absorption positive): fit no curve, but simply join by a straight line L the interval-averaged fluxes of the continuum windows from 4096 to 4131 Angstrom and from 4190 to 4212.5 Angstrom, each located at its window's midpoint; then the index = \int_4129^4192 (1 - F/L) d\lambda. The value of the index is -5.0 Angstrom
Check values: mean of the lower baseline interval 18.6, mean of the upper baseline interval 20.8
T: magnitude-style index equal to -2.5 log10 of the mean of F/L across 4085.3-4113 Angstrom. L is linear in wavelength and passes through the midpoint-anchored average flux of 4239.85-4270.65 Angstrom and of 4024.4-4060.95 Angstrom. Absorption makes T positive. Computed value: 0.183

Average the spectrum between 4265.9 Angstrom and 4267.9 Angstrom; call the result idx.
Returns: 24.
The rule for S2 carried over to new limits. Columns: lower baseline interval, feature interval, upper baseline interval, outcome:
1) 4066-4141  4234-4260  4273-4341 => -1.9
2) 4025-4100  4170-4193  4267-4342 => 0.0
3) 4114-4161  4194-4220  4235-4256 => 1.1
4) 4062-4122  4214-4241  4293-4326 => -2.1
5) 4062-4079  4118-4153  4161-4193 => -2.0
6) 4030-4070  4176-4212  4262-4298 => 0.5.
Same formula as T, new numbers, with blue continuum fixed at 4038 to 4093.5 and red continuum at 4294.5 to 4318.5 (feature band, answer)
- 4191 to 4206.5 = 0.001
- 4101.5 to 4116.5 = 0.214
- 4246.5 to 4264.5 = -0.089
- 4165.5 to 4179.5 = 0.081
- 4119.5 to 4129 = -0.067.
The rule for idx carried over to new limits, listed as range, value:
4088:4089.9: 21.9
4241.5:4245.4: 22.9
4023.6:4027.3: 20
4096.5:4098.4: 16.4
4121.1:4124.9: 23.6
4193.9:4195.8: 20.7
